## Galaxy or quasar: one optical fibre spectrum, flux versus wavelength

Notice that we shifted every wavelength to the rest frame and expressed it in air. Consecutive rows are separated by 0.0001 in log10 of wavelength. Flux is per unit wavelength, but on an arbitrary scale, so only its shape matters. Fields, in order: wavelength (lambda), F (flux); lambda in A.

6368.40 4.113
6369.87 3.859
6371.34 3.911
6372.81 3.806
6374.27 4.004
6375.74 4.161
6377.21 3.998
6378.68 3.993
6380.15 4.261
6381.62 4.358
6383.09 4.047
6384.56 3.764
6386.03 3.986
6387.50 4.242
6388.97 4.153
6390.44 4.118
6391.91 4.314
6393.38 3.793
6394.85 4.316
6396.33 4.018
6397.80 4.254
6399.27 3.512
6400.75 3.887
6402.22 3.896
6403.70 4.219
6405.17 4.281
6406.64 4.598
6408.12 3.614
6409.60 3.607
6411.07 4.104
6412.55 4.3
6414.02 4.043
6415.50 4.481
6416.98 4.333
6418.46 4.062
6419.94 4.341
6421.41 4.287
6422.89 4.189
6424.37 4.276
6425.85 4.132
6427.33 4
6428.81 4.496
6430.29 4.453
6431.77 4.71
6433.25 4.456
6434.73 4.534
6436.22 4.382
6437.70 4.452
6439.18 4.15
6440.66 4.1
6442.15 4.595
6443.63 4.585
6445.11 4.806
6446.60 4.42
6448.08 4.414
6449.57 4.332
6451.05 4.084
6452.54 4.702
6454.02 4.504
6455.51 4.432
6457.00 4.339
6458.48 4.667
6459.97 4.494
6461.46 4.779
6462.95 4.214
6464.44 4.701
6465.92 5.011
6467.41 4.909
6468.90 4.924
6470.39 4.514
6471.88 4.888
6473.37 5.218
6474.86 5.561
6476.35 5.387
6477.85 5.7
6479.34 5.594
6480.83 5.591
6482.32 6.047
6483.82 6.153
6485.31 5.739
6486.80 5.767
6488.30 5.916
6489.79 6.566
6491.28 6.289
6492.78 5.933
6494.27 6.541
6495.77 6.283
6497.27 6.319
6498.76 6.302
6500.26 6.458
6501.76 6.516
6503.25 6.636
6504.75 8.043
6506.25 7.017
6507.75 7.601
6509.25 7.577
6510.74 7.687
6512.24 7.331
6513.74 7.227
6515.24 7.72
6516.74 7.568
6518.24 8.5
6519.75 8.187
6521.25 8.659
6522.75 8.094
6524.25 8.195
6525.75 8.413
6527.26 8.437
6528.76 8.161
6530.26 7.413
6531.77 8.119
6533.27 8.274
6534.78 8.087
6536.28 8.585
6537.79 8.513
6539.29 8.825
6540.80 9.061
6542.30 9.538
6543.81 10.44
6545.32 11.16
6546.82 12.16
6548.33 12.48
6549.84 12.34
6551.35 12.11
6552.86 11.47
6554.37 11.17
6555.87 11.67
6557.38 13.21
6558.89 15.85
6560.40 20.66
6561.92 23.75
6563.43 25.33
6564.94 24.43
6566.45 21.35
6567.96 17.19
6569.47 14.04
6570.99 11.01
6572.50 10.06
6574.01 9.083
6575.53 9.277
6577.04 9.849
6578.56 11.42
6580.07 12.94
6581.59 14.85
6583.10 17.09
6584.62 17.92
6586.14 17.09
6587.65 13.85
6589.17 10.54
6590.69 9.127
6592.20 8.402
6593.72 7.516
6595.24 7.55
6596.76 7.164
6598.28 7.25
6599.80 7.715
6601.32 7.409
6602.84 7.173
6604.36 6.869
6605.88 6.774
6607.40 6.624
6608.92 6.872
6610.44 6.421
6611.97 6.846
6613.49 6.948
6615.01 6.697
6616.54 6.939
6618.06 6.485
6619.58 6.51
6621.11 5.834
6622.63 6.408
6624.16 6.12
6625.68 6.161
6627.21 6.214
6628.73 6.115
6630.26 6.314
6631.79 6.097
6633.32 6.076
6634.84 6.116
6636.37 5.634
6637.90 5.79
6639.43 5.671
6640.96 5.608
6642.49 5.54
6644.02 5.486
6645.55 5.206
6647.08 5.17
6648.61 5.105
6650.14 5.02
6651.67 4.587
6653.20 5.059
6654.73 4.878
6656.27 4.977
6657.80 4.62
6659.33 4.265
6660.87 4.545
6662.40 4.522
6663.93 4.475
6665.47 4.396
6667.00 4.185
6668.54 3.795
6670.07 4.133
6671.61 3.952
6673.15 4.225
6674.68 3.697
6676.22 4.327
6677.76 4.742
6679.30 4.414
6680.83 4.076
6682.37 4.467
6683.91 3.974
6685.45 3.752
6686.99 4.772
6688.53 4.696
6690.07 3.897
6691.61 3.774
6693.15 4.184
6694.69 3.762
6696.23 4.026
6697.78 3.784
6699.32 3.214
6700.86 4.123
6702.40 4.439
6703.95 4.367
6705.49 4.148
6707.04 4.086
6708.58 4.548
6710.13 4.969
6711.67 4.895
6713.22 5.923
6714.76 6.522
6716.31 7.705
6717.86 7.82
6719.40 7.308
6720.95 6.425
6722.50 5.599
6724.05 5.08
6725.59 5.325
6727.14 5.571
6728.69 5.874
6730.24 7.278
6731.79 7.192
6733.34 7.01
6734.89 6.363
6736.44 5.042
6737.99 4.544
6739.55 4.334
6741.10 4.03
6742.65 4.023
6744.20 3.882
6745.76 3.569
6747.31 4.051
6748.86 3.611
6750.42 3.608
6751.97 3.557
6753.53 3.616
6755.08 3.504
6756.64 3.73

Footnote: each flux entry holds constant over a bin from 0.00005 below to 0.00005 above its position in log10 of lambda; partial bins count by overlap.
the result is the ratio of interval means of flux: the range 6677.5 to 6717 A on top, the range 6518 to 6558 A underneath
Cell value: 0.5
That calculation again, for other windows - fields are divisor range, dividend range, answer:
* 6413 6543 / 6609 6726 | 0.87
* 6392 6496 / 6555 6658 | 1.99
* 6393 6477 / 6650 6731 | 1.09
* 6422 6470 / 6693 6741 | 1.19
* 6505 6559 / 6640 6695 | 0.49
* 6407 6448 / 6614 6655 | 1.36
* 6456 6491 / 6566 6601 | 2.23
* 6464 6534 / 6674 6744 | 0.74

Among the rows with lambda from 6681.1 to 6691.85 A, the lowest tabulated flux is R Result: 3.752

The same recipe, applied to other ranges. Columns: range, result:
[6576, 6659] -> 4.587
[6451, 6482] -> 4.084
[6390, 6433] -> 3.512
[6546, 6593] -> 8.402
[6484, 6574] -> 5.739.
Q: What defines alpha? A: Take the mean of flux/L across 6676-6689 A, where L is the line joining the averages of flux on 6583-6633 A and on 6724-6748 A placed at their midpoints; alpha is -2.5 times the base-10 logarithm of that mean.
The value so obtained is 0.42 mag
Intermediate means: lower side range 8.01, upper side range 5.21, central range 4.35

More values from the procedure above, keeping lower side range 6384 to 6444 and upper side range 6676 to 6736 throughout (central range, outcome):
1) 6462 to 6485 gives -0.193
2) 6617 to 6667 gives -0.118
